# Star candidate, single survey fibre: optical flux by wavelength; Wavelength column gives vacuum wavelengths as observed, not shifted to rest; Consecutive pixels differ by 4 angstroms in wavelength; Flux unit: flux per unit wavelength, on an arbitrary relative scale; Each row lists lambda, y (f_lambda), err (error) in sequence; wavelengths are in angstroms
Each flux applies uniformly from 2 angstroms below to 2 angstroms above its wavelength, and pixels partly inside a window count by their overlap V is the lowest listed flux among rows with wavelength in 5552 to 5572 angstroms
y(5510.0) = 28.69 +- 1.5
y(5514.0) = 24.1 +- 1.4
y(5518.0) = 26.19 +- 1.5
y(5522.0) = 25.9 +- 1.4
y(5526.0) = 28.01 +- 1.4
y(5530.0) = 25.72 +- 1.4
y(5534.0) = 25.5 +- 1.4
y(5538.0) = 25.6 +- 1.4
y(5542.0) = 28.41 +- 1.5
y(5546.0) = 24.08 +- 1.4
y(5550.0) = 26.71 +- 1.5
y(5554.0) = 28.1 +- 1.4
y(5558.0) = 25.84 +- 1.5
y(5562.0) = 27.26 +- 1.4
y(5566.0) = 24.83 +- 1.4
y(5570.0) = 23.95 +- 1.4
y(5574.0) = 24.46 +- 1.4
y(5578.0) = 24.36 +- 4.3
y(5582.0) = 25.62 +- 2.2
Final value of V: 23.95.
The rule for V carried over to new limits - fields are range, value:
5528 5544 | 25.5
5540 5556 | 24.08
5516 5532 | 25.72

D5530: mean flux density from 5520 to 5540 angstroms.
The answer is 26.1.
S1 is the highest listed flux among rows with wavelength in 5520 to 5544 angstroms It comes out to 28.41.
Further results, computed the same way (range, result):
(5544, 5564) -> 28.1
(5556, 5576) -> 27.26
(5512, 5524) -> 26.19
